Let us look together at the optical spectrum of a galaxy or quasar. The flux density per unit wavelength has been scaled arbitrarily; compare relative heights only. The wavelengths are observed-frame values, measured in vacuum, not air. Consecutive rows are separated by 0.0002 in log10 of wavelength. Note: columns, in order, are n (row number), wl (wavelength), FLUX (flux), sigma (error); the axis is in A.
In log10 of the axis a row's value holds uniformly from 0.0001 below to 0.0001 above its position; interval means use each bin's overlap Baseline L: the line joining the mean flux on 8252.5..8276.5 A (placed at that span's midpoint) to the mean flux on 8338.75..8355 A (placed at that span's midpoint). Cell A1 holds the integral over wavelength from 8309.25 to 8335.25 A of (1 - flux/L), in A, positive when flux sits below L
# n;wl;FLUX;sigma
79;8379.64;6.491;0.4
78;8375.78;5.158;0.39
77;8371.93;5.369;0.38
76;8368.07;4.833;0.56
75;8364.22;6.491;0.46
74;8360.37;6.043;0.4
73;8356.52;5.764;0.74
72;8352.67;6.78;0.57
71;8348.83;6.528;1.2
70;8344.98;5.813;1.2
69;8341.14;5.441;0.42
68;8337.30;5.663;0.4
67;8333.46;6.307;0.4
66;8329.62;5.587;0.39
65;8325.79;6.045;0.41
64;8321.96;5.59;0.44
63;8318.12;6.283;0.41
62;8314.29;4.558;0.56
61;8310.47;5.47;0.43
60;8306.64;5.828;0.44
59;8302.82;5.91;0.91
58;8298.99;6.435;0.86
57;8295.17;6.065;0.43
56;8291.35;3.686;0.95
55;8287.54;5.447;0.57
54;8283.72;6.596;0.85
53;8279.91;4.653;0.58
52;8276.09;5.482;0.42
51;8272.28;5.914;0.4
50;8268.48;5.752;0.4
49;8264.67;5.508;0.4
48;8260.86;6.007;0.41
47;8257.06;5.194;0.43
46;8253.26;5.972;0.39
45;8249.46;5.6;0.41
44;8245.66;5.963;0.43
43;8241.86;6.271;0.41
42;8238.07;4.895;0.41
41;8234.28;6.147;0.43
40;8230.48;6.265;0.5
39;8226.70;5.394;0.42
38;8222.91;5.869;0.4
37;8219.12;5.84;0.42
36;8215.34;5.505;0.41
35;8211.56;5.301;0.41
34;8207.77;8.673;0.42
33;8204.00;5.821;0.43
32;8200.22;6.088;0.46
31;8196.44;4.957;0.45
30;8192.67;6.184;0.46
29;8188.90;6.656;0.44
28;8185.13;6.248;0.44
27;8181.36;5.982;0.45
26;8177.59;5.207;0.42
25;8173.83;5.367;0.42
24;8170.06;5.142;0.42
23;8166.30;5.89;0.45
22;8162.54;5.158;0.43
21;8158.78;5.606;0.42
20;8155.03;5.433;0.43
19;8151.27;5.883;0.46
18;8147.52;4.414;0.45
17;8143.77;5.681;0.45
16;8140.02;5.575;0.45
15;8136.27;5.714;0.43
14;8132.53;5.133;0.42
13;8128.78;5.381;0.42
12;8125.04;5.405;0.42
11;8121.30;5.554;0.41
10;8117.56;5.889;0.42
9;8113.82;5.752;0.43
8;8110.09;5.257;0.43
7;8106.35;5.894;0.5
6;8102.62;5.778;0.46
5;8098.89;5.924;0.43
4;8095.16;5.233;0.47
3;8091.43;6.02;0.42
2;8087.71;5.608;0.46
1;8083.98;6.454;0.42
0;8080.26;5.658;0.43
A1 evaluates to 1.3 A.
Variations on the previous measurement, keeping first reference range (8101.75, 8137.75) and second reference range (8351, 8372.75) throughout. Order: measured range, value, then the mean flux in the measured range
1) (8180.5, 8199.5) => -1.2 A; 6.01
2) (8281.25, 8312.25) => 0.8 A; 5.66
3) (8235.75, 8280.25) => 0.9 A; 5.64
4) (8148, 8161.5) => 0.3 A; 5.48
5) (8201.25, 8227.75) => -1.8 A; 6.08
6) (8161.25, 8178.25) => 0.8 A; 5.37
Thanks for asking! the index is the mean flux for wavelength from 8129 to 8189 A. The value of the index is 5.53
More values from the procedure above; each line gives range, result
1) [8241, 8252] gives 5.91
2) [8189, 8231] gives 6.01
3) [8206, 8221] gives 6.31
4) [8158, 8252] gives 5.84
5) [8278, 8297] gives 5.29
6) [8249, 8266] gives 5.67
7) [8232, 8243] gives 5.75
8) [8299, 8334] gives 5.75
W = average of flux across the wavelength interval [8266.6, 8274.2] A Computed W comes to 5.84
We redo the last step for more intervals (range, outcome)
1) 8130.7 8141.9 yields 5.48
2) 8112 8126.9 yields 5.65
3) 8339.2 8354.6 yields 6.14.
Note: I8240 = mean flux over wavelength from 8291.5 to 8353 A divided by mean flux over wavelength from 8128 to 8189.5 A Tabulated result 1.0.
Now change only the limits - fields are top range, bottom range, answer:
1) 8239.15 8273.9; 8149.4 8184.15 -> 1.04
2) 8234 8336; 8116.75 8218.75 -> 0.99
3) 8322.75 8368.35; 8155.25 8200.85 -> 1.05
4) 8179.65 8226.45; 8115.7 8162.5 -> 1.11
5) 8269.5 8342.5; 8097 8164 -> 1.02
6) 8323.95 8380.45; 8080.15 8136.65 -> 1.04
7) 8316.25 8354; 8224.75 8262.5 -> 1.04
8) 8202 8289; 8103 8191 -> 1.04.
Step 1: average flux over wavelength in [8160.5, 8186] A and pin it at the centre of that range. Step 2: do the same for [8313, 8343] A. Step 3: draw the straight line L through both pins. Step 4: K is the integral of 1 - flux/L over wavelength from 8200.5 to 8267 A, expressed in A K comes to -3.47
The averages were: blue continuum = 5.54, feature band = 5.9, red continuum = 5.71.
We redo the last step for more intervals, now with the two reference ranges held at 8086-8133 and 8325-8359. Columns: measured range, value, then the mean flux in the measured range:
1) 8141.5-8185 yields 1.8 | 5.47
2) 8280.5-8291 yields 0.7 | 5.51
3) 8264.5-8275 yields 0.2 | 5.74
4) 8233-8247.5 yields 0.1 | 5.81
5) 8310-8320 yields 0.9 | 5.43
